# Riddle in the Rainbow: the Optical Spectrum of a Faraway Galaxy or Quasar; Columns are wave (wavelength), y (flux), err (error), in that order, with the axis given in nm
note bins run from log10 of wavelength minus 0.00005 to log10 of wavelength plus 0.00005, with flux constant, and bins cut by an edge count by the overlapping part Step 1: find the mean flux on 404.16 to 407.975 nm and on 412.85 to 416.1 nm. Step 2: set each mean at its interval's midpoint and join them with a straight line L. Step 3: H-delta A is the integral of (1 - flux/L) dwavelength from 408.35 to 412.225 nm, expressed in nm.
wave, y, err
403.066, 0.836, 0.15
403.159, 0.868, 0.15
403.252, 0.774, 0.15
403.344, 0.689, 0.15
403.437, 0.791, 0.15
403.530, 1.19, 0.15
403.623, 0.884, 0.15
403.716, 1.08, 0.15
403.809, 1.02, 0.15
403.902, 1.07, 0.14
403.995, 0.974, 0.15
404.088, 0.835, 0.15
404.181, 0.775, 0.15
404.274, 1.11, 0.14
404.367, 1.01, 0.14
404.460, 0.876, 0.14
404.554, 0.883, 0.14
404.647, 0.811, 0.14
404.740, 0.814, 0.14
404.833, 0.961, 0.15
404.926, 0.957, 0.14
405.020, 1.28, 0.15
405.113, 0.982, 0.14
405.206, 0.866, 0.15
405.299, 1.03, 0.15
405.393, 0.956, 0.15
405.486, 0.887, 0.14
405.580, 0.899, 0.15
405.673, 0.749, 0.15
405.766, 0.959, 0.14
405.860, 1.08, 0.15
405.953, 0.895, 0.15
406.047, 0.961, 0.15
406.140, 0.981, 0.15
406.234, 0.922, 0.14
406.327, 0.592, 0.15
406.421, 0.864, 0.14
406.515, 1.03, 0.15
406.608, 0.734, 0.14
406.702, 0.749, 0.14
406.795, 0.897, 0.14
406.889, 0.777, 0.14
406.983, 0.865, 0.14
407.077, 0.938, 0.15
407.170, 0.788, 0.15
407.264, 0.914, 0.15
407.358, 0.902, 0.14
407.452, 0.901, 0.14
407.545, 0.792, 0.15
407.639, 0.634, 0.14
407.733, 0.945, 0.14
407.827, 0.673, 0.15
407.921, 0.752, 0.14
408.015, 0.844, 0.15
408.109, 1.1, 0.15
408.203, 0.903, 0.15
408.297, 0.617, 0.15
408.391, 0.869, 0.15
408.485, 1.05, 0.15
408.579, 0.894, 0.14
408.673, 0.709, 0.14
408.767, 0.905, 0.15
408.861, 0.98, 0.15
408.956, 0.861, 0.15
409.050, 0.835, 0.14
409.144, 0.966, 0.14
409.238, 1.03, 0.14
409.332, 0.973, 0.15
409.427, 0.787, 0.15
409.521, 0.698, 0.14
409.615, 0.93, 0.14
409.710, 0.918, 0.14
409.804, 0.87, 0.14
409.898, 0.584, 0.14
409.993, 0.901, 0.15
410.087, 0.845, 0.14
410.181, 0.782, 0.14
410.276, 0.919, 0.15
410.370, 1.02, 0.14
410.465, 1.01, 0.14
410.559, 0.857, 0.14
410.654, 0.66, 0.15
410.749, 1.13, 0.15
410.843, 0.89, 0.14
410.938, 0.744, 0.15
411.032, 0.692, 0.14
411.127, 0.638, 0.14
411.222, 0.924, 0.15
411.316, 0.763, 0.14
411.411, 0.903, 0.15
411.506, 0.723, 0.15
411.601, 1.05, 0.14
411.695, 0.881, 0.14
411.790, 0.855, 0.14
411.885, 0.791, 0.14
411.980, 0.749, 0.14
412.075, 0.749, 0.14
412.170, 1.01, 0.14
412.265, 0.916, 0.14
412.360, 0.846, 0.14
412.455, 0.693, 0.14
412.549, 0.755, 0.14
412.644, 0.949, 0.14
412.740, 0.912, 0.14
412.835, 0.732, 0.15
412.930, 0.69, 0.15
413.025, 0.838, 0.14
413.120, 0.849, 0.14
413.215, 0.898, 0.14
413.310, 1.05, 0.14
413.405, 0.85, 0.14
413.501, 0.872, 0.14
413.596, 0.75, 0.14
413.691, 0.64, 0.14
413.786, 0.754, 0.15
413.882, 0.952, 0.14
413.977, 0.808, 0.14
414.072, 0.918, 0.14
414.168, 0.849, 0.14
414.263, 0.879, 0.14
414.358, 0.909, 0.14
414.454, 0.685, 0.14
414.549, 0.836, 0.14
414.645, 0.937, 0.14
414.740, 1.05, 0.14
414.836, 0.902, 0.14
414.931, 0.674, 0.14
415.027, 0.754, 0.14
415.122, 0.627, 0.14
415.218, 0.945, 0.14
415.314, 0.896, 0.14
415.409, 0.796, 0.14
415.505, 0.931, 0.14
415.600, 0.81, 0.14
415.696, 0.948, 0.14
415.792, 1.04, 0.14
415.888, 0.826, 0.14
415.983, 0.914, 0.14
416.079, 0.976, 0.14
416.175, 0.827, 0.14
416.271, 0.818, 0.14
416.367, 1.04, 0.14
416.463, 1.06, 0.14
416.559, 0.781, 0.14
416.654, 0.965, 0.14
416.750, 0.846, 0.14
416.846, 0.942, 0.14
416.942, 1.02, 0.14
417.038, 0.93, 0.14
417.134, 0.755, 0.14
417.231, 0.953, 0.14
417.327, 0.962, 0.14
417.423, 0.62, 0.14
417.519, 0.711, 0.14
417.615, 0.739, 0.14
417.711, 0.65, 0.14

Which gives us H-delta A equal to 0.04 nm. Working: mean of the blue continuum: 0.888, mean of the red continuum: 0.852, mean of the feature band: 0.862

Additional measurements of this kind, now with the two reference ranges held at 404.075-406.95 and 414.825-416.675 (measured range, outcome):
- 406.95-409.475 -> 0.088 nm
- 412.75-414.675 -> 0.101 nm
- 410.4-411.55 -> 0.077 nm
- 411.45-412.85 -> 0.068 nm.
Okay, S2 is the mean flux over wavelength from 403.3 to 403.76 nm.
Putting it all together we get 0.927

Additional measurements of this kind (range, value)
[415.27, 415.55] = 0.874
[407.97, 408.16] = 0.972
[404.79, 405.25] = 1.01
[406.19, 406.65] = 0.829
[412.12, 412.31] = 0.96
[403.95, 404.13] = 0.906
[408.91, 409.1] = 0.852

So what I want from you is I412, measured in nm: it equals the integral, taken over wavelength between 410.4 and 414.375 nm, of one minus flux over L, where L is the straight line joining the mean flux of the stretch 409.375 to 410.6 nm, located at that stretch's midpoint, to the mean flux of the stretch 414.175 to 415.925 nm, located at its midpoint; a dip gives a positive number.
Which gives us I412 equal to 0.07 nm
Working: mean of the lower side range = 0.856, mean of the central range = 0.841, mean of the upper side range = 0.858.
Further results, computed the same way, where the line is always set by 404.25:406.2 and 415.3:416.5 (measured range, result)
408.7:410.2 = 0.11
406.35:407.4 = 0.10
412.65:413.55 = 0.06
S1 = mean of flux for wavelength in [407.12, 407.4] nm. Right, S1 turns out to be 0.869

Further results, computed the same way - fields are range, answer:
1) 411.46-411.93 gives 0.861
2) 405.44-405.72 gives 0.846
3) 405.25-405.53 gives 0.957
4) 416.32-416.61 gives 0.962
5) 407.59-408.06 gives 0.769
